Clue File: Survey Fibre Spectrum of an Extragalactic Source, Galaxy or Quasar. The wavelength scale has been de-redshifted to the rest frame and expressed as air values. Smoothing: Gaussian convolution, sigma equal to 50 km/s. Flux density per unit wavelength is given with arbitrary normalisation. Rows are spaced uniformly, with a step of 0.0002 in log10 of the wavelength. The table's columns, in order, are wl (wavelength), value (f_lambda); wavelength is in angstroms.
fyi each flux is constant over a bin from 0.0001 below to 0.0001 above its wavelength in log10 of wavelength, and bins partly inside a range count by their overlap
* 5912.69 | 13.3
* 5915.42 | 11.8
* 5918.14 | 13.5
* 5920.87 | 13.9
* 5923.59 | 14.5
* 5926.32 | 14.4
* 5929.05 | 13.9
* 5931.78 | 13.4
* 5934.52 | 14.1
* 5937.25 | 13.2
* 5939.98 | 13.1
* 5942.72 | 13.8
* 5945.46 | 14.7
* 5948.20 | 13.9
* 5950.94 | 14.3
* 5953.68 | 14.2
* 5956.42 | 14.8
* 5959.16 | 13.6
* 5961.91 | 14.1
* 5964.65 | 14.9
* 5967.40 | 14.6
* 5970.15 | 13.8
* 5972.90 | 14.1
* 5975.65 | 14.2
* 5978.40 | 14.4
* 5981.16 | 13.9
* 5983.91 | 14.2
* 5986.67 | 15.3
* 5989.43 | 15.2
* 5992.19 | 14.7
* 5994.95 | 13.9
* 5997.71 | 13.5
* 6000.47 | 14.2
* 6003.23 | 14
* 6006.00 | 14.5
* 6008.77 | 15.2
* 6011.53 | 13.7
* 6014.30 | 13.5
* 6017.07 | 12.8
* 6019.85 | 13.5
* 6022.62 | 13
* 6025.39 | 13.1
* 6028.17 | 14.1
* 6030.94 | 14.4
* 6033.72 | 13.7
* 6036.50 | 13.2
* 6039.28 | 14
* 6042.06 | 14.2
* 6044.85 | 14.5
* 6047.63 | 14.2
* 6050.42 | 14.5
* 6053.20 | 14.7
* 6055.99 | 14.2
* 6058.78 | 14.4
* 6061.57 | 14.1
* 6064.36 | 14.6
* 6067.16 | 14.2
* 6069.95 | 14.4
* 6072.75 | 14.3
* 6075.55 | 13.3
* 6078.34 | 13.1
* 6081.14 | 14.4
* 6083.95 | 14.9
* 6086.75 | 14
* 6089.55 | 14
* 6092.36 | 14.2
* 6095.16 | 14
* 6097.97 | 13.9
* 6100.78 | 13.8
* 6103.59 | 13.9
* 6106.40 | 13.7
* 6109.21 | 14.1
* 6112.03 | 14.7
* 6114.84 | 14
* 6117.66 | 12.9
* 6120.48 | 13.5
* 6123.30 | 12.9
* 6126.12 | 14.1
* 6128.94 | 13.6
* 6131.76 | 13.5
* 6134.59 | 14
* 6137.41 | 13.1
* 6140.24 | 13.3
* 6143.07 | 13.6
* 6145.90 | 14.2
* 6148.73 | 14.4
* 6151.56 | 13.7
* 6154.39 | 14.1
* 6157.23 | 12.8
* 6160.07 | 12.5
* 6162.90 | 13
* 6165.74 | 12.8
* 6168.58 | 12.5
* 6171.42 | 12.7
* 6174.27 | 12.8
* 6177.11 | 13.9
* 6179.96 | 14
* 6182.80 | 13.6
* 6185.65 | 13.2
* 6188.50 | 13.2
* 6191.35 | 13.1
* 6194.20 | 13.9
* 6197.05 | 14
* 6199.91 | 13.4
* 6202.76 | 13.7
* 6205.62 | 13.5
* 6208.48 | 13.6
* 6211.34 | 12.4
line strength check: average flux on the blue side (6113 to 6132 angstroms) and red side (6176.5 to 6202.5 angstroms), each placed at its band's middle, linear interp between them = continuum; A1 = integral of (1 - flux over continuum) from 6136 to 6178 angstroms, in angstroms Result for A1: 0.85 angstroms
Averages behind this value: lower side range 13.5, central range 13.3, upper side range 13.6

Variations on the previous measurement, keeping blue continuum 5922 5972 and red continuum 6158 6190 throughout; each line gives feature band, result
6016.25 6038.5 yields 0.4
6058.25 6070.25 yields -0.7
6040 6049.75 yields -0.5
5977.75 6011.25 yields -1.3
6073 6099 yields -1.0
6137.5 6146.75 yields -0.2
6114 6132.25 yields -0.2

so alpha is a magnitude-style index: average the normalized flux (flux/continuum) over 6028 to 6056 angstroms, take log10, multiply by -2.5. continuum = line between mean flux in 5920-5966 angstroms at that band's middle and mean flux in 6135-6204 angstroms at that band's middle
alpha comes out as -0.030 mag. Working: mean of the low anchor 14.1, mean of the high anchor 13.4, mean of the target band 14.2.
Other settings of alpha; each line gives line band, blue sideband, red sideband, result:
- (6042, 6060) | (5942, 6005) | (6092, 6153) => -0.03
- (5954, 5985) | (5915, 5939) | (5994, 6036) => -0.04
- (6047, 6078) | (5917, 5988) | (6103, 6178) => -0.04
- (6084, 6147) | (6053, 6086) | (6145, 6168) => 0.00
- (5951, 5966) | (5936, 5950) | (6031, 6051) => -0.04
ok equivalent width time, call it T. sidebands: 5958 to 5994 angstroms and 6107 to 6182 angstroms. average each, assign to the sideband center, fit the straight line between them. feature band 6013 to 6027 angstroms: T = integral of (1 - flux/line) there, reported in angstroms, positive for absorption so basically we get 0.9 angstroms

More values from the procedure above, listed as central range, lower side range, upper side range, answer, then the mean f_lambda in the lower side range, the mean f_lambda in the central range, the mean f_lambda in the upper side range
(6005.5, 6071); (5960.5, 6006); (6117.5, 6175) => -0.16 angstroms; 14.3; 14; 13.3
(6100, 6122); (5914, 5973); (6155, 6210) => -0.56 angstroms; 13.9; 13.8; 13.3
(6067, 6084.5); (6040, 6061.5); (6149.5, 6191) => 0.10 angstroms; 14.4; 14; 13.2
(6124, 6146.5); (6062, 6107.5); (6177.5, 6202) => 0.30 angstroms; 14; 13.6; 13.6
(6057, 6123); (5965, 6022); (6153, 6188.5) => -1.87 angstroms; 14.2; 14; 13.2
